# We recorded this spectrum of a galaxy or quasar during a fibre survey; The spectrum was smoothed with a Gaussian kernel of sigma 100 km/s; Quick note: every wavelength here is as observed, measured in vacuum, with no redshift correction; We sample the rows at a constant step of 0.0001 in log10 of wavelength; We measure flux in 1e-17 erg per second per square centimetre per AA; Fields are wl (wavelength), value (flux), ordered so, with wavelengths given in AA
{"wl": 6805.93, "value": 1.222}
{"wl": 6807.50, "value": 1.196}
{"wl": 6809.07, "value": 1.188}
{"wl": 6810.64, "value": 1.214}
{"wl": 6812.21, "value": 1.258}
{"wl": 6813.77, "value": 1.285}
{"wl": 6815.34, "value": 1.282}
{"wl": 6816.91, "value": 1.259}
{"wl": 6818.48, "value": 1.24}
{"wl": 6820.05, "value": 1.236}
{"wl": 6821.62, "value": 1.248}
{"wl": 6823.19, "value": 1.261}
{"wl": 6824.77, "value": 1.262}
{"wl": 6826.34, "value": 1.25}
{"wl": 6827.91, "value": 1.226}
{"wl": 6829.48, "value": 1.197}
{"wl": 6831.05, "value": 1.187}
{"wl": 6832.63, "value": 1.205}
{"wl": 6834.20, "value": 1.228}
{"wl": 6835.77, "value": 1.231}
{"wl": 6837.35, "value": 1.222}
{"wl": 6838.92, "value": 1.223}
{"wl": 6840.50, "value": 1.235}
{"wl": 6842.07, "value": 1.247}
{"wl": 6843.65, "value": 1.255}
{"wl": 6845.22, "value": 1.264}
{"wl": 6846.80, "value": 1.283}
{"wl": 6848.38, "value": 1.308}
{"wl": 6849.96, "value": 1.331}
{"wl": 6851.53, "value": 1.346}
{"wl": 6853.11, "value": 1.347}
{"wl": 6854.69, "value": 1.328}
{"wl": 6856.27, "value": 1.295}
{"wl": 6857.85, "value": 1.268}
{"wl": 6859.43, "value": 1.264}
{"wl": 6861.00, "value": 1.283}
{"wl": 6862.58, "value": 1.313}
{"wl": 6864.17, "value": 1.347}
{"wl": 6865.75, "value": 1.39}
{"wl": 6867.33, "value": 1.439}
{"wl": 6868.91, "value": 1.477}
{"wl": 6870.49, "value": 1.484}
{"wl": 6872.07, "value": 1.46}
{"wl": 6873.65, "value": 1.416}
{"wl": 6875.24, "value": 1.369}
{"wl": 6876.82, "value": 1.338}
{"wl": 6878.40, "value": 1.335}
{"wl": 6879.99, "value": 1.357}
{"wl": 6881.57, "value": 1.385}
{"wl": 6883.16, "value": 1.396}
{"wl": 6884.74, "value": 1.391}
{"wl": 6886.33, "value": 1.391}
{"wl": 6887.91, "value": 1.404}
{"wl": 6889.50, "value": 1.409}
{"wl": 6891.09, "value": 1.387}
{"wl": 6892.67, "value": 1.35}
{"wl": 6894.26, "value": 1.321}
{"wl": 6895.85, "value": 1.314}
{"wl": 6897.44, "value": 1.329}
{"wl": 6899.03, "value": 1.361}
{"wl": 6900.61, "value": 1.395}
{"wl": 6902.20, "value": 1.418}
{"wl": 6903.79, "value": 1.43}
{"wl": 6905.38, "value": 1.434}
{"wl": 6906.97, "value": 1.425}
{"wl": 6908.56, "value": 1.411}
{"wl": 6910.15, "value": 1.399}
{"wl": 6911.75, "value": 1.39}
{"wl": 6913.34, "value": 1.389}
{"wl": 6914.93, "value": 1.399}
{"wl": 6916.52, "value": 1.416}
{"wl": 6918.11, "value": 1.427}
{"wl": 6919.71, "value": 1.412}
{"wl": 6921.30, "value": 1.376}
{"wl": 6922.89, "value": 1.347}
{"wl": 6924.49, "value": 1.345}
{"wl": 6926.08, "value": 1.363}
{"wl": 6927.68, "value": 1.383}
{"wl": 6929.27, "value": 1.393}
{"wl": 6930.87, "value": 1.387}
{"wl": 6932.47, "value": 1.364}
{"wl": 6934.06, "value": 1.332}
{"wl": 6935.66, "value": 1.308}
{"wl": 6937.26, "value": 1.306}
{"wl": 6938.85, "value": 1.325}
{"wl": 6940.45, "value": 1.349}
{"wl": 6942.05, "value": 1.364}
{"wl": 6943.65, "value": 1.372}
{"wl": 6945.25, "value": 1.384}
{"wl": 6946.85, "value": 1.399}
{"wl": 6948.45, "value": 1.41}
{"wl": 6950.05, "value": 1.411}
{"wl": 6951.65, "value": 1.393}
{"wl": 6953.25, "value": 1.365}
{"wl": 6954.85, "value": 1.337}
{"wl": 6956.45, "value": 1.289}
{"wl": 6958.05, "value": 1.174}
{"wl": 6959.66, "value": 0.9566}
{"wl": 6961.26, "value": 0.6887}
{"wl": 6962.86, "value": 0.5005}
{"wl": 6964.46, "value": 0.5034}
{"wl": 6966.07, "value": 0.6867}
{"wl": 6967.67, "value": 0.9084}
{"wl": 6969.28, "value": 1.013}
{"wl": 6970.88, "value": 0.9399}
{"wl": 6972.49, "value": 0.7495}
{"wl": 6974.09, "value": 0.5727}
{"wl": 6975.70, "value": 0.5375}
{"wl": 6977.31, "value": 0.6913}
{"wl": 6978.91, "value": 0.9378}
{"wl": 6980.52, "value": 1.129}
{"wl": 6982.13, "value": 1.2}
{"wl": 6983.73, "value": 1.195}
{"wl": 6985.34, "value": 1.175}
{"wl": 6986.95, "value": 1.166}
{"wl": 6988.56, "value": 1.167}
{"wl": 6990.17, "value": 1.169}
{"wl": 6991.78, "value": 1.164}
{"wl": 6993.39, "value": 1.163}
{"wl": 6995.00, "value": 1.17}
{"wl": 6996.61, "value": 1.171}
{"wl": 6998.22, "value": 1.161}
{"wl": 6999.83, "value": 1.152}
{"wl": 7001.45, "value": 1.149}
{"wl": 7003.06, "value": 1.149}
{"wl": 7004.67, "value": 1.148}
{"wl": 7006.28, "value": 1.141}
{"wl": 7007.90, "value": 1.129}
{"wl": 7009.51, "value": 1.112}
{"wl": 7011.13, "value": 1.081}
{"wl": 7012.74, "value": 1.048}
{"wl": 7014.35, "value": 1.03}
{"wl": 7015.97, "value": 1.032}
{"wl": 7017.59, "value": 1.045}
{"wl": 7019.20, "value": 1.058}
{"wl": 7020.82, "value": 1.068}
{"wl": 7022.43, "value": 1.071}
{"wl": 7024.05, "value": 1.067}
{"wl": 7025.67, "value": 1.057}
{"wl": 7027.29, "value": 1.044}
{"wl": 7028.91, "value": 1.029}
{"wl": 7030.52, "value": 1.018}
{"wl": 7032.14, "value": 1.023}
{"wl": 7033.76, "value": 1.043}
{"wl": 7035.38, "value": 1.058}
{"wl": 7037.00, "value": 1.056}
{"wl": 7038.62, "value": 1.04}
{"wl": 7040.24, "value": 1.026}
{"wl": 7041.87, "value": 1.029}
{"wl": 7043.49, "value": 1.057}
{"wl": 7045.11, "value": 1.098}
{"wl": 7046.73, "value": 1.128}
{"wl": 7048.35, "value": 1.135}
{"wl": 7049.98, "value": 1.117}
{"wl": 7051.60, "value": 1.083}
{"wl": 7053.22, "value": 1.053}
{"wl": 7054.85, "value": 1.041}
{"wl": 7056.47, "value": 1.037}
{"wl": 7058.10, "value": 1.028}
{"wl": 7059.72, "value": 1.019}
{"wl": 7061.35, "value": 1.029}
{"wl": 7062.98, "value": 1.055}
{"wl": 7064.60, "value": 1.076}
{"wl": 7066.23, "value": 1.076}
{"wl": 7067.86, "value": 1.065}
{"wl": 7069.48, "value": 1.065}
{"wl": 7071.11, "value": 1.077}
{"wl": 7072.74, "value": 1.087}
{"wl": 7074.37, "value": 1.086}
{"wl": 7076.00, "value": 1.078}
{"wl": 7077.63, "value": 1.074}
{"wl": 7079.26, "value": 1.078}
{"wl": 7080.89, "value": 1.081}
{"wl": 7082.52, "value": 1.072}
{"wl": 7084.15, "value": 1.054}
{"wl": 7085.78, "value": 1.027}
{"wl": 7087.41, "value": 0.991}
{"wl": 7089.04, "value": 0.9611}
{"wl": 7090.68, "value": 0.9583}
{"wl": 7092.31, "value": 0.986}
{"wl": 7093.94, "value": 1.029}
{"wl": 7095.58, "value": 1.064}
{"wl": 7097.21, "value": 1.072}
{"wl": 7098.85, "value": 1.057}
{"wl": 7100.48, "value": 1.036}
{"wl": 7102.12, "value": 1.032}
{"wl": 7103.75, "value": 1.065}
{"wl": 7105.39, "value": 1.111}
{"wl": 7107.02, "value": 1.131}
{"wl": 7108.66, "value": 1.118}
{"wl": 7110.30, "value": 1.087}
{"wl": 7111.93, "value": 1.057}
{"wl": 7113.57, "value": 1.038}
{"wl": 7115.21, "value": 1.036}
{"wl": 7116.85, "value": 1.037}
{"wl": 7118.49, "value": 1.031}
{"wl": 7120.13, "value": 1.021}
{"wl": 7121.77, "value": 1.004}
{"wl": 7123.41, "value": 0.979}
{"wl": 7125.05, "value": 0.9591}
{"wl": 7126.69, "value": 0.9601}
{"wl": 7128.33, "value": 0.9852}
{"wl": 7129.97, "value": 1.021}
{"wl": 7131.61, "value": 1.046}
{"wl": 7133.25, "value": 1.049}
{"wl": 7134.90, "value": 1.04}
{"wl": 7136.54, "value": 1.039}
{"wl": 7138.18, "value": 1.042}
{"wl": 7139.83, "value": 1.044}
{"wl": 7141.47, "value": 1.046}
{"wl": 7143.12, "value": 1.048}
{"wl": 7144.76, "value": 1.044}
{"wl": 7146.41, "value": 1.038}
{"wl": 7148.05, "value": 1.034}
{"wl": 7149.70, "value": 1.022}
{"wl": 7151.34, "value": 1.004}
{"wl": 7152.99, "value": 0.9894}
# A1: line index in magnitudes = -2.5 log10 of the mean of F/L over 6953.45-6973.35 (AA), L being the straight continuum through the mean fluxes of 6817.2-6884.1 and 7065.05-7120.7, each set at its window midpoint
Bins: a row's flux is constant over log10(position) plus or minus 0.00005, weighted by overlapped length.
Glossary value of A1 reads 0.29 mag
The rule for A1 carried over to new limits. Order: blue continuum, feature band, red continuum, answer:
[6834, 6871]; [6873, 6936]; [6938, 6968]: -0.13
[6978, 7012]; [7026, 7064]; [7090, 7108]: 0.04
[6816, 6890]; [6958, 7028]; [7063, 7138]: 0.15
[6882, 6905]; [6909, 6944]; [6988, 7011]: -0.05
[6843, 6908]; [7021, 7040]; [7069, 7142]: 0.10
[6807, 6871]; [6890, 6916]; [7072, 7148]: -0.14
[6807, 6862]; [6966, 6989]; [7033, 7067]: 0.19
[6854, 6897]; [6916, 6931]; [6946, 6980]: -0.20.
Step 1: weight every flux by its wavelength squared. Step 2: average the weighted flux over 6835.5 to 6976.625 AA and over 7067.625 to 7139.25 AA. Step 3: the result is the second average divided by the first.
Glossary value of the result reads 0.86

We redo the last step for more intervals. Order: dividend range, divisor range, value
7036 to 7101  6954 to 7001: 1.09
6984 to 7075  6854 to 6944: 0.82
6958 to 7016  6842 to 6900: 0.76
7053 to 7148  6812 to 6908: 0.84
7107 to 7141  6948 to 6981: 1.13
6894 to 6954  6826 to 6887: 1.07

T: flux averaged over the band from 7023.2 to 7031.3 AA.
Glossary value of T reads 1.04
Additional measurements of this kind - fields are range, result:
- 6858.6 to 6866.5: 1.32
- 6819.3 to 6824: 1.25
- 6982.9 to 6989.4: 1.18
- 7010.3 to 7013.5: 1.06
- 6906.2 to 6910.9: 1.41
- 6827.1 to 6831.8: 1.21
